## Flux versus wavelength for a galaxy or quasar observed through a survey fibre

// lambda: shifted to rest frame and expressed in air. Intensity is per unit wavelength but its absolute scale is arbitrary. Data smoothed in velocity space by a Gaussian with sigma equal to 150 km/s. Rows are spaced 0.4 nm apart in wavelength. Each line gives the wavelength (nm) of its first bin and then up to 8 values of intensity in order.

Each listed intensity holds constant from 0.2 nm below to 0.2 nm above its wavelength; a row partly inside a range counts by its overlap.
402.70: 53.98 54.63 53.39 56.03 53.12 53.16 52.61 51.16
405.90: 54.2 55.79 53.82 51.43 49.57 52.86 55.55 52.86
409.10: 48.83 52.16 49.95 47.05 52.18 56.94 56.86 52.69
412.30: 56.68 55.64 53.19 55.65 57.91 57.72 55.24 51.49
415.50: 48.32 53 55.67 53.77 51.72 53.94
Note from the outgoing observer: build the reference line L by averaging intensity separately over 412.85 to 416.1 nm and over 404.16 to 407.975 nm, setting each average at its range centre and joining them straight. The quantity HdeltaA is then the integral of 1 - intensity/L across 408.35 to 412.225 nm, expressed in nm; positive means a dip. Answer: 0.072 nm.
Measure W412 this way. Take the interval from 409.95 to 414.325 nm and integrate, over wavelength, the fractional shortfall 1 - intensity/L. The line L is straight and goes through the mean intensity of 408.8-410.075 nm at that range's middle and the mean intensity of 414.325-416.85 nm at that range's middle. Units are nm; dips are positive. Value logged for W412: -0.234 nm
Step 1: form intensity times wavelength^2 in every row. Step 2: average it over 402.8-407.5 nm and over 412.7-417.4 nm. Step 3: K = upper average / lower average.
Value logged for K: 1.06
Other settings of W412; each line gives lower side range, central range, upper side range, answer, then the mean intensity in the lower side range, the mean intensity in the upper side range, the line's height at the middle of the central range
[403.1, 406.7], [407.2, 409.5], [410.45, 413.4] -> 0.10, 53.7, 54.8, 54.3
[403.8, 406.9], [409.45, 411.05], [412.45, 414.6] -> 0.12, 53.7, 56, 55.1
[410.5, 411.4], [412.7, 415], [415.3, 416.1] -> -0.15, 54.8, 50.7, 52.3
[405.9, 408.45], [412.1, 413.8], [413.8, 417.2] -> -0.06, 53.2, 53.8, 53.6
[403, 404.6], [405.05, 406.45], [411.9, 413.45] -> 0.02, 54.2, 54.9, 54.4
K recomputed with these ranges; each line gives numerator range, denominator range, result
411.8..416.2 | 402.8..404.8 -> 1.06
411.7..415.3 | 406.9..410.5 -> 1.10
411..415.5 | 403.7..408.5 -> 1.07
